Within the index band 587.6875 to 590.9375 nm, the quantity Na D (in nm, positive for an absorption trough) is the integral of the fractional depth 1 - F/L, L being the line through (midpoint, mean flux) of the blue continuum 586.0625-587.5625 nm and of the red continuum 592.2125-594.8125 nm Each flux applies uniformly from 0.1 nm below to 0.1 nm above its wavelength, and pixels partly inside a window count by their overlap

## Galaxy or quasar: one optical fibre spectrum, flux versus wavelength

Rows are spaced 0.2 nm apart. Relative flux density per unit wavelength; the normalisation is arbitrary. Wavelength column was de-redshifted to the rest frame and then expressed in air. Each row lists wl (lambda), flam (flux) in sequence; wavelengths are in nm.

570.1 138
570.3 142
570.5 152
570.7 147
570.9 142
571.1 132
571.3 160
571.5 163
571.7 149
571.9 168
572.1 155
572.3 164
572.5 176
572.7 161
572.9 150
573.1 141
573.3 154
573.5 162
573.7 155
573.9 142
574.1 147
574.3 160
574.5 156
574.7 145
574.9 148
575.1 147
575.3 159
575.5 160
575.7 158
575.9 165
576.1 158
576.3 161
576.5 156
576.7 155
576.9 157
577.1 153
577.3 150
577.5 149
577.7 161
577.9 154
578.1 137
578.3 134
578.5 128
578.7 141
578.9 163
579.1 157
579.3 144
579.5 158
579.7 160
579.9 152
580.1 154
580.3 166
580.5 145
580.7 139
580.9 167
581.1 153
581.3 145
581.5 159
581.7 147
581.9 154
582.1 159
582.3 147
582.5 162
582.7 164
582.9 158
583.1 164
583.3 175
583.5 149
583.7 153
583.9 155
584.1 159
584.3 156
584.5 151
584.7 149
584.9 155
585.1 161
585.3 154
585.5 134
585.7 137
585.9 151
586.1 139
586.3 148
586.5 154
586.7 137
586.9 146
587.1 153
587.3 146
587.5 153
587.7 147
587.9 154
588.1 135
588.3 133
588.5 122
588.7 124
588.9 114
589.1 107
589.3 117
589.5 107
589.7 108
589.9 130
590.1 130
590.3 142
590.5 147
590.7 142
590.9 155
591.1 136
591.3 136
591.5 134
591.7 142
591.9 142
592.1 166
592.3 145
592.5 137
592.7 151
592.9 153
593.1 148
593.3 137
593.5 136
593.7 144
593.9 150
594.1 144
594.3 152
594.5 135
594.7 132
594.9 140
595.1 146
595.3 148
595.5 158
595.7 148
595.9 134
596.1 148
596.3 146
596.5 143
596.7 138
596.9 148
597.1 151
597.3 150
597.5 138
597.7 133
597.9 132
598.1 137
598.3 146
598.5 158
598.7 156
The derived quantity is 0.37 nm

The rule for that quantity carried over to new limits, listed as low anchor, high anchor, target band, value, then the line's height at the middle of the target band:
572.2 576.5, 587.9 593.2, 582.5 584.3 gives -0.192 nm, 144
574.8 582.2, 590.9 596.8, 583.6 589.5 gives 0.236 nm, 148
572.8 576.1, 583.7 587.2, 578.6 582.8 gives -0.084 nm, 151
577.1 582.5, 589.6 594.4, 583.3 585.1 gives -0.087 nm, 148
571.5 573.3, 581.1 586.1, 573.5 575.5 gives 0.067 nm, 157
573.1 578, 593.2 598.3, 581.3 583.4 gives -0.108 nm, 150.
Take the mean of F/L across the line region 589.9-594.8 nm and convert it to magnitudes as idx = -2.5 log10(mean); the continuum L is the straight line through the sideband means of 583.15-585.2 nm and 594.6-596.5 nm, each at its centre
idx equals 0.04 mag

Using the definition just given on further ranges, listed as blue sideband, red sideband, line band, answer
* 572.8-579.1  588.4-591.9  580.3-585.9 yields -0.10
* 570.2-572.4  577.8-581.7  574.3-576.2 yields -0.03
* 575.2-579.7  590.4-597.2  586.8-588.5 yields 0.02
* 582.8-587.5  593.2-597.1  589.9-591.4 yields 0.05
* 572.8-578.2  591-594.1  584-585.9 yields -0.02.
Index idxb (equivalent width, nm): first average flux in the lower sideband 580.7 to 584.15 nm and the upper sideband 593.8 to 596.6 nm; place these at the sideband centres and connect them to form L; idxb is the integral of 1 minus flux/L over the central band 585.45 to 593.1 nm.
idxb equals 0.59 nm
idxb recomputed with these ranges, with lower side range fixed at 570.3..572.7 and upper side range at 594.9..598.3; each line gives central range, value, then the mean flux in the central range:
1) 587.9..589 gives 0.14 nm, 128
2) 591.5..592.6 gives 0.00 nm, 145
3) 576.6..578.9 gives 0.06 nm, 148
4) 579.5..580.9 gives -0.03 nm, 154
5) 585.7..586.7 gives 0.02 nm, 146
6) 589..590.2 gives 0.25 nm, 117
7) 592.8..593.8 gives 0.01 nm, 144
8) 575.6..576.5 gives -0.04 nm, 160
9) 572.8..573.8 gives 0.01 nm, 152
